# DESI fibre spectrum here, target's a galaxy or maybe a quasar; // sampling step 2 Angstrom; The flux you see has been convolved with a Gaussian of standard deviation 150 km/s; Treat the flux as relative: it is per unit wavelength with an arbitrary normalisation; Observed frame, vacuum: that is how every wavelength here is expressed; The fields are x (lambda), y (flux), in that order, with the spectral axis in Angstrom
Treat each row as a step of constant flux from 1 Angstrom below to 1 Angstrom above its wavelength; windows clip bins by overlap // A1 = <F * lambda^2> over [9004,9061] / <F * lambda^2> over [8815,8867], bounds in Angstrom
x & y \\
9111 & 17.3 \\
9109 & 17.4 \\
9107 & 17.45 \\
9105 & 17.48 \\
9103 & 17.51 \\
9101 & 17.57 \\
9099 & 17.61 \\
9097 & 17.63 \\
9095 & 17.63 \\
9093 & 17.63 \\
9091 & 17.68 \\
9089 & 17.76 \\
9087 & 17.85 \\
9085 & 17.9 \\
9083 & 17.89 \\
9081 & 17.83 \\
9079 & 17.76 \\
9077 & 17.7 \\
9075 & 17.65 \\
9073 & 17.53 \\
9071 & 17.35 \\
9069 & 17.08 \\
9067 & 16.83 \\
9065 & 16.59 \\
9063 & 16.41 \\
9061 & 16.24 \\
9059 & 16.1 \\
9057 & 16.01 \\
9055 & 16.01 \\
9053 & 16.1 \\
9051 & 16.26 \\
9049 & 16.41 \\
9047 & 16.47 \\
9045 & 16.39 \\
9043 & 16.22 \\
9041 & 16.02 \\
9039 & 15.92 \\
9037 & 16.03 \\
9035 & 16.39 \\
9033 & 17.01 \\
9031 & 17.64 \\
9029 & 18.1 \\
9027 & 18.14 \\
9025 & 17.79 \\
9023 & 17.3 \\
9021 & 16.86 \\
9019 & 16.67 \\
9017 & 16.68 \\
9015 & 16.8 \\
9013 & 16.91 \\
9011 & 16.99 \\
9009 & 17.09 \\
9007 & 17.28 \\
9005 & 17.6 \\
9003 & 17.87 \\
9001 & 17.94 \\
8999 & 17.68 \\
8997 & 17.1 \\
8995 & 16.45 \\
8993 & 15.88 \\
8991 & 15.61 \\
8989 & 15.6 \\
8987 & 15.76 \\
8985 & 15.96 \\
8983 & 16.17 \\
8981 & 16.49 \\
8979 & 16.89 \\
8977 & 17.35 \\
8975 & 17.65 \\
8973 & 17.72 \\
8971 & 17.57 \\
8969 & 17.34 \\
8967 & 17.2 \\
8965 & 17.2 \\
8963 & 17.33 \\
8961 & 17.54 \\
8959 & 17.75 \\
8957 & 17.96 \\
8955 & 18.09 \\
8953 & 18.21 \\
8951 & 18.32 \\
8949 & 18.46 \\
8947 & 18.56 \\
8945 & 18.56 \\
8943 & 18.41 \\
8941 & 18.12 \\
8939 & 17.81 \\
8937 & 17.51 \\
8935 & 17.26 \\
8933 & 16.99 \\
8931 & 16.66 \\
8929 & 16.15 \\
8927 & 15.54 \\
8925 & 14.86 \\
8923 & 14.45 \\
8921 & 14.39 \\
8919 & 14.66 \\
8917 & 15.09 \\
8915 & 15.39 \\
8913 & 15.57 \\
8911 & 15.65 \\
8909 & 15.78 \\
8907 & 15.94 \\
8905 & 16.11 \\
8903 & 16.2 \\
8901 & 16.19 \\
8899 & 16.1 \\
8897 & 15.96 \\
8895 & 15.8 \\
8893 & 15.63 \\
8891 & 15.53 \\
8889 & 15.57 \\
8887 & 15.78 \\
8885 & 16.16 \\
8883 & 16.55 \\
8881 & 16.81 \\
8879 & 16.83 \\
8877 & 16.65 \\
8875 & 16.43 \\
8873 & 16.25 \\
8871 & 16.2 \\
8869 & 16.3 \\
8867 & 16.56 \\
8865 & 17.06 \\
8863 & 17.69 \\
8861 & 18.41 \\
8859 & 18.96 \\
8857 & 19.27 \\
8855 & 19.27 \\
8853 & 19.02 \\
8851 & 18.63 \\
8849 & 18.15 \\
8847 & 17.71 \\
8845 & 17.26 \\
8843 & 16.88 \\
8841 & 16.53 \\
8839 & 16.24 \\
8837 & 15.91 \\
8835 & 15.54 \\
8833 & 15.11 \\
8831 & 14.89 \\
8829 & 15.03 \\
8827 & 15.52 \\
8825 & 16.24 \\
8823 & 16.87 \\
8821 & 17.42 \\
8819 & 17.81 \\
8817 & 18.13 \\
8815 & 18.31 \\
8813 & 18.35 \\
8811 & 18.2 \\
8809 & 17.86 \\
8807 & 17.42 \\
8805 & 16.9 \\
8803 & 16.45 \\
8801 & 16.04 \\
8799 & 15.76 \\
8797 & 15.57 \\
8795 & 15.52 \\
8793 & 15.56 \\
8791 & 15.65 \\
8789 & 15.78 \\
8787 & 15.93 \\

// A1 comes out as 1.02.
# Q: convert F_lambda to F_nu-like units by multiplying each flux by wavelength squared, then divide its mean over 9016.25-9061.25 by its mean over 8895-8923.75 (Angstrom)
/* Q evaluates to 1.10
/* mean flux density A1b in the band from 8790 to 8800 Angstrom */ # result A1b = 15.6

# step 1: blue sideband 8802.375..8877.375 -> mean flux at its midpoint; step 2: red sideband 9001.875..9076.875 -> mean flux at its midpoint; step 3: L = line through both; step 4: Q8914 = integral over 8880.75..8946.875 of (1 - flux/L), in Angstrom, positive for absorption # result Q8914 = 3.3 Angstrom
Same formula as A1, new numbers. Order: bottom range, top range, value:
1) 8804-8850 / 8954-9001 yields 1.04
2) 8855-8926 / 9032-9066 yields 1.04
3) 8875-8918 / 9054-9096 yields 1.12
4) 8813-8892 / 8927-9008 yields 1.05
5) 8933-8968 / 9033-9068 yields 0.93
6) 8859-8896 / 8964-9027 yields 1.05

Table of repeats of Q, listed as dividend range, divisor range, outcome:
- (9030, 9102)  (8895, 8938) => 1.11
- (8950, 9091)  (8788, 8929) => 1.07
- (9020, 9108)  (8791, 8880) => 1.06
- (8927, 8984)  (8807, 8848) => 1.07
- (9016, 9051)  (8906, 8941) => 1.08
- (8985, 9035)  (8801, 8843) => 1.06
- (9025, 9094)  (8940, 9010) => 1.00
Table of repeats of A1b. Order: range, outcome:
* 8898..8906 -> 16.2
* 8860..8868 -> 17.4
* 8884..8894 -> 15.7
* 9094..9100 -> 17.6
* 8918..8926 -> 14.6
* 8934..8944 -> 17.8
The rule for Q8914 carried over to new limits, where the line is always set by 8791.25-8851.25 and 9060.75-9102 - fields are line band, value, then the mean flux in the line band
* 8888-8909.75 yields 1.32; 15.9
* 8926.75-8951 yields -0.80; 17.6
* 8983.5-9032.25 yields 0.74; 17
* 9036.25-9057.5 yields 1.45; 16.2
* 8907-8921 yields 1.35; 15.3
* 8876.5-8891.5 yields 0.56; 16.2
